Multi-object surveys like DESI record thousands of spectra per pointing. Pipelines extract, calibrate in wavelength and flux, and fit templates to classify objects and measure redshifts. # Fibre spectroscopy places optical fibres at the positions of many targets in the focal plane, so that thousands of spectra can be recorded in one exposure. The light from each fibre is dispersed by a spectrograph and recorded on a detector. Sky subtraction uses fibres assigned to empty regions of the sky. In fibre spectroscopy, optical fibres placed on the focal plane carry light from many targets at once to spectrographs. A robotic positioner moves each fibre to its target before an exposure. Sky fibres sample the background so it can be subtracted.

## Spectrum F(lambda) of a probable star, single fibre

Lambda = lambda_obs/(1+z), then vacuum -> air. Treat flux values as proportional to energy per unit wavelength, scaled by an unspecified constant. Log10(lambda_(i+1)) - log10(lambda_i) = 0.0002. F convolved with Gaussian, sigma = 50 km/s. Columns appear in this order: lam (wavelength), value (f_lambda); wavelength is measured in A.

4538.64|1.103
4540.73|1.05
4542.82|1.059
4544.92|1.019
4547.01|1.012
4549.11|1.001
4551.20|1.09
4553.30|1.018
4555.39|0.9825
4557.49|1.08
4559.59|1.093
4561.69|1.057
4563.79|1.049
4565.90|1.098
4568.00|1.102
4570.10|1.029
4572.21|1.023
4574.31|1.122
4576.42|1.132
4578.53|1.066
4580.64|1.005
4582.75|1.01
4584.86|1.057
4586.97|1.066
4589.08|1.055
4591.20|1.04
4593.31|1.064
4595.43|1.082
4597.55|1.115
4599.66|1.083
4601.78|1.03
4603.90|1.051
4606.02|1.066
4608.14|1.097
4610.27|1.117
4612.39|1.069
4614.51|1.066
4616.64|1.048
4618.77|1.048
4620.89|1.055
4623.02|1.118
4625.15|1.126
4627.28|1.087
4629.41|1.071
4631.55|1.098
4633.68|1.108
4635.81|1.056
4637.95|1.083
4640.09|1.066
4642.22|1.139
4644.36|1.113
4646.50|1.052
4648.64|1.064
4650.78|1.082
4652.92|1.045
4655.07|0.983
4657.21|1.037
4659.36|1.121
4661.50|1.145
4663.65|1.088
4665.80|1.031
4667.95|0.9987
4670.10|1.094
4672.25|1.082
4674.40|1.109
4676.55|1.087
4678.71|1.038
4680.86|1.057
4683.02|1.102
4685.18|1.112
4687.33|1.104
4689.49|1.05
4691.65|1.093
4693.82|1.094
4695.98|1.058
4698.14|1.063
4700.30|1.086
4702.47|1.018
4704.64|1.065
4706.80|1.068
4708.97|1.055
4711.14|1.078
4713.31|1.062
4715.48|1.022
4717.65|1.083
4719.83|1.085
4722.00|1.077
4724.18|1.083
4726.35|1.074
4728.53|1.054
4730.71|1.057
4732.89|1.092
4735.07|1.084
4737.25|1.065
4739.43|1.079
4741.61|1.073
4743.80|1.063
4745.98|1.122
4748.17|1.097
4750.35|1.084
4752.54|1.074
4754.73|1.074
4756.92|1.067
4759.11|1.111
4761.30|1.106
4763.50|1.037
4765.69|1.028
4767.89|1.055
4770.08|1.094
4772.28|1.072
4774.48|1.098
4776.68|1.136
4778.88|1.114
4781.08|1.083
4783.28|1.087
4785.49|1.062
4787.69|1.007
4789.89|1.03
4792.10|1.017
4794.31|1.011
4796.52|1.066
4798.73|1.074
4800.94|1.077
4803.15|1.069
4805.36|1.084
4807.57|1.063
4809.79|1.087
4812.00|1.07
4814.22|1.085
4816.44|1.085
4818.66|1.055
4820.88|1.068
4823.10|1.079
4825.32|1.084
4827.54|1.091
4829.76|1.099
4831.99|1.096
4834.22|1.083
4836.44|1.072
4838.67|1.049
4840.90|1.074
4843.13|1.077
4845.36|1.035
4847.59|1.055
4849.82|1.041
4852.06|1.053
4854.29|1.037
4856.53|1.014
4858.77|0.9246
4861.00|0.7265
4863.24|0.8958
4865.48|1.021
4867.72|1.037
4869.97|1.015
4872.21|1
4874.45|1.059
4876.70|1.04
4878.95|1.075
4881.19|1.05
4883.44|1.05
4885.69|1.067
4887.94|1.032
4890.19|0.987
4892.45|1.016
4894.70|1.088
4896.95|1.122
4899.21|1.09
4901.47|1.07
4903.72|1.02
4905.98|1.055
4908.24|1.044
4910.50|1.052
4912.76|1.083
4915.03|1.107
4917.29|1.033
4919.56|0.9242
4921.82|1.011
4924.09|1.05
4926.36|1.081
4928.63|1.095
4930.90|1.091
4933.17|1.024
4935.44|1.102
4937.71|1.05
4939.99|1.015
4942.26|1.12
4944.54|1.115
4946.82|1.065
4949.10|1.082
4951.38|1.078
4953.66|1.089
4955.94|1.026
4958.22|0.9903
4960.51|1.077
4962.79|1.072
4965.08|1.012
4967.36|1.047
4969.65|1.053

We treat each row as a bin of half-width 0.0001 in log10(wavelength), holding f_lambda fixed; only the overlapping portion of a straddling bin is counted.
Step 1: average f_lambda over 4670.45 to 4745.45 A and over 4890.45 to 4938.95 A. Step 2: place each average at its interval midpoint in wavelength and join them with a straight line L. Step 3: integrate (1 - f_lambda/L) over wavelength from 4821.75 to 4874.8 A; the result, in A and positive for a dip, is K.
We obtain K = 1.61 A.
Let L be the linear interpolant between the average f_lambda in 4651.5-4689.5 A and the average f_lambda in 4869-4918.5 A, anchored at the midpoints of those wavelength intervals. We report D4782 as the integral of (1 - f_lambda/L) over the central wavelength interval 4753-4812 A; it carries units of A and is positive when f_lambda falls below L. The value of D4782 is -0.4 A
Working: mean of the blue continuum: 1.07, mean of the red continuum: 1.05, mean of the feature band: 1.07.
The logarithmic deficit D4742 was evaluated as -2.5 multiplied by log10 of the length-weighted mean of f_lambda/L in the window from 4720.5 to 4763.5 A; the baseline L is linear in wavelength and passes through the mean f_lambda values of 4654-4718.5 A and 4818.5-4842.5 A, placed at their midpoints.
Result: -0.01 mag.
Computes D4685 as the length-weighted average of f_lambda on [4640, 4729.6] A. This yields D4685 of 1.07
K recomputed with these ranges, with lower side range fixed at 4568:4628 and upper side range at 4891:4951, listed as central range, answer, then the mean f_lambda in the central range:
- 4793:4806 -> 0.0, 1.06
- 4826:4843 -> -0.3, 1.08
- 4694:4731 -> 0.1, 1.06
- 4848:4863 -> 1.4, 0.966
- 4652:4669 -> 0.2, 1.06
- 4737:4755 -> -0.3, 1.08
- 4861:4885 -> 1.2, 1.01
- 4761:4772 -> 0.0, 1.06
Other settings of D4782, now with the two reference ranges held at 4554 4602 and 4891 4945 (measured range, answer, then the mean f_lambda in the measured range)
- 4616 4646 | -0.7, 1.09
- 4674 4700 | -0.4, 1.08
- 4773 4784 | -0.4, 1.1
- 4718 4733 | -0.2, 1.07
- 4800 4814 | -0.2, 1.08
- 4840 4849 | 0.0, 1.06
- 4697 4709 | 0.0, 1.06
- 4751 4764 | -0.2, 1.08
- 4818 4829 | -0.2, 1.08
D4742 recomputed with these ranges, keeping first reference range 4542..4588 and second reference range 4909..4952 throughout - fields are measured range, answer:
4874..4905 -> 0.006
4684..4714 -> -0.016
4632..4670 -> -0.018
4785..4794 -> 0.034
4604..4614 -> -0.029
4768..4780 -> -0.041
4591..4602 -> -0.021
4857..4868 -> 0.156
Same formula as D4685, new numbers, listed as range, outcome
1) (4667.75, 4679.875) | 1.07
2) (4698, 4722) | 1.06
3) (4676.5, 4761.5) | 1.07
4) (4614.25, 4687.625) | 1.08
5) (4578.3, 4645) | 1.07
